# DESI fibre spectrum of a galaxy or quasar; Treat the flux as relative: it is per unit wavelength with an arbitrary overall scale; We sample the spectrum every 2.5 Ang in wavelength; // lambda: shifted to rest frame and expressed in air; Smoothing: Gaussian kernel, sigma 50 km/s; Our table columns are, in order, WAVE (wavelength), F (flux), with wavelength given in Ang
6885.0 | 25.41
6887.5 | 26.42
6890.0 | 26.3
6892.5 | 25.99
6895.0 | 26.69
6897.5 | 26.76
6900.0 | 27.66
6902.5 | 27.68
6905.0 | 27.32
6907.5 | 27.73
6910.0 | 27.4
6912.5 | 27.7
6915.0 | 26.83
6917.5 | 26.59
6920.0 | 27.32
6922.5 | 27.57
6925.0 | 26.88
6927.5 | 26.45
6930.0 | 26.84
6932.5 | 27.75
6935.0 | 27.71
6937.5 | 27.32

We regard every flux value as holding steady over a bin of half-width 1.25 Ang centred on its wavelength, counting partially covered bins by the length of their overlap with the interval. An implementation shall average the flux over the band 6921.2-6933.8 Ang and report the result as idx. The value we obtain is 27.1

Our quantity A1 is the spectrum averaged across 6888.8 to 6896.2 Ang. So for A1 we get 26.3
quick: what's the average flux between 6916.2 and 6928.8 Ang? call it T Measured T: 27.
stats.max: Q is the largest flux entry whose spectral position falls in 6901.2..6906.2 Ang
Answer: 27.68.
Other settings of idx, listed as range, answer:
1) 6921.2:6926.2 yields 27.2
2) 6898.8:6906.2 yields 27.6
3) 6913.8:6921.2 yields 26.9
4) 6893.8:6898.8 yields 26.7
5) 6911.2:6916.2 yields 27.3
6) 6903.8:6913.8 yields 27.5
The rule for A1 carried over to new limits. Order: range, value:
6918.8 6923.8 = 27.4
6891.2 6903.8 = 27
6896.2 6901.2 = 27.2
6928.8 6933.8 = 27.3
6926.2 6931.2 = 26.6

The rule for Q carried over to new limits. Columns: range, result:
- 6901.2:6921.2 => 27.73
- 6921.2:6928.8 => 27.57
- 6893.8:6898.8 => 26.76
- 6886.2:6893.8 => 26.42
